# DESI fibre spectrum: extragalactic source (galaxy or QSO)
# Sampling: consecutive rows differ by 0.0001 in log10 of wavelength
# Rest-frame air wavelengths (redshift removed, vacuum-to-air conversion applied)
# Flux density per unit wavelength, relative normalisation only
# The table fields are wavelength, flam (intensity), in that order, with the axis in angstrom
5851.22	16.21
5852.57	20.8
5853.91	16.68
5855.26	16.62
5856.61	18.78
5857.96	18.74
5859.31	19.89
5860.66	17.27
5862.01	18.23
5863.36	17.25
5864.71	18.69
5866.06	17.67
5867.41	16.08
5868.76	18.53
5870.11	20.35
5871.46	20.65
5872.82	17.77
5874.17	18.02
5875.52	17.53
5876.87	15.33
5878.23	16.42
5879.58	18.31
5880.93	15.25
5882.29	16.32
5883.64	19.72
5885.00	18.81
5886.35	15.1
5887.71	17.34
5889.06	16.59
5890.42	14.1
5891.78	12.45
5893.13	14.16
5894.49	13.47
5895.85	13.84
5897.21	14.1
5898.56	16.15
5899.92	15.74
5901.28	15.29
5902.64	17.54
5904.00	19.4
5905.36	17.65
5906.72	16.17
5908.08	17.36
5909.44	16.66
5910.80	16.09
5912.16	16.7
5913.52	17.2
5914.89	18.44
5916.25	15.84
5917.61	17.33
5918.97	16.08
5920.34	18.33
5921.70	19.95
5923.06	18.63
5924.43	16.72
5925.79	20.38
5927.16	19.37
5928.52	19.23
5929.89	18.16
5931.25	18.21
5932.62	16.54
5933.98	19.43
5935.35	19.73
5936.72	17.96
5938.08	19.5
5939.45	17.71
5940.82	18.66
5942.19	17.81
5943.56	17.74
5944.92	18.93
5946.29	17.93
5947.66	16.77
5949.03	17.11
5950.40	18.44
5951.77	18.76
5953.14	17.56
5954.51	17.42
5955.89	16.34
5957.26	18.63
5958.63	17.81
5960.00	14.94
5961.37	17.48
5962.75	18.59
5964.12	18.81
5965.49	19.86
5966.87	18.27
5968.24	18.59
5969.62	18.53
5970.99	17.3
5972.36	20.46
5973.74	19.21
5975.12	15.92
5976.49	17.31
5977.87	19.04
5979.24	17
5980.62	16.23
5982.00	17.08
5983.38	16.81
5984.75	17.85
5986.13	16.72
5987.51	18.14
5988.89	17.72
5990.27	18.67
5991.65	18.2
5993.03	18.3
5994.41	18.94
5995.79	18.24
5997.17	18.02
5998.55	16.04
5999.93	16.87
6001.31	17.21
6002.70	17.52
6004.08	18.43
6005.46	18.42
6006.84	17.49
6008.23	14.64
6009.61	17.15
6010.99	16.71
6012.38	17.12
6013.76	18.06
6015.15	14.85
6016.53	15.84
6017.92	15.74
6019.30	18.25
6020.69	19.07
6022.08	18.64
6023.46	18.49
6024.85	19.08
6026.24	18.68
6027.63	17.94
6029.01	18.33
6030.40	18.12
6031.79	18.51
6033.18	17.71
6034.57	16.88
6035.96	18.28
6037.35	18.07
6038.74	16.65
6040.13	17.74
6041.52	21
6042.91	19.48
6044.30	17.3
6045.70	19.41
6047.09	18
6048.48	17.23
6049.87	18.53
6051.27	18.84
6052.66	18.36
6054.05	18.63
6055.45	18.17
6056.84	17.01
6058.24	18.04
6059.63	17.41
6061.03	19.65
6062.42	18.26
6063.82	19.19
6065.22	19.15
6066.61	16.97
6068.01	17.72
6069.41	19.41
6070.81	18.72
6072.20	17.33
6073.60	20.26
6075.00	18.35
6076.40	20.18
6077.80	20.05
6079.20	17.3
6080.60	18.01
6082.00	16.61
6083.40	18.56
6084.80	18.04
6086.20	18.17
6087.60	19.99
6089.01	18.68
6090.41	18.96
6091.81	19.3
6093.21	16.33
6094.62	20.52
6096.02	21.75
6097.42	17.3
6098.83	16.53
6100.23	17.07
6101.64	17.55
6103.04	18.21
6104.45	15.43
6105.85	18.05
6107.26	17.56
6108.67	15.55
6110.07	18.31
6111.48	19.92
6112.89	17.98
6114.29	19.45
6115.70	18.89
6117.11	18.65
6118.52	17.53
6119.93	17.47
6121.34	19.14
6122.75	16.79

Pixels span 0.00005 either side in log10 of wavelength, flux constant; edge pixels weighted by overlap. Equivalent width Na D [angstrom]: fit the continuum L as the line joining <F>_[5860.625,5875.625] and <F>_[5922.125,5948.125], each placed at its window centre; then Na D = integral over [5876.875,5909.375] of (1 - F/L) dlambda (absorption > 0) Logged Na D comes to 3.9 angstrom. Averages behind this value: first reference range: 18.2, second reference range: 18.4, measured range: 16.1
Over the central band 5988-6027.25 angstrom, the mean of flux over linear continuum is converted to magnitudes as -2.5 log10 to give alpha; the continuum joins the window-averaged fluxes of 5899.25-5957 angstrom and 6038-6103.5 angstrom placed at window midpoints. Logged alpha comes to 0.034 mag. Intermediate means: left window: 17.8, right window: 18.4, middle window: 17.6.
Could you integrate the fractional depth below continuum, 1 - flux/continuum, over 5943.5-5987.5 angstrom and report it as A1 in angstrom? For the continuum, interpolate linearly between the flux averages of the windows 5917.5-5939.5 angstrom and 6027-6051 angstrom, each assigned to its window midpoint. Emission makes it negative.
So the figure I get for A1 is 1.4 angstrom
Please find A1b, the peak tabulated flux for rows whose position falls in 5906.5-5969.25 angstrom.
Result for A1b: 20.38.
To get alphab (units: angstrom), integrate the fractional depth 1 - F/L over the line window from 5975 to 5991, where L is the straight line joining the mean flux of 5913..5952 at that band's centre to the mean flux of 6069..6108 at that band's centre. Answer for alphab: 0.7 angstrom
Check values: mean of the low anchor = 18.2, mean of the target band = 17.4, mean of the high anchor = 18.4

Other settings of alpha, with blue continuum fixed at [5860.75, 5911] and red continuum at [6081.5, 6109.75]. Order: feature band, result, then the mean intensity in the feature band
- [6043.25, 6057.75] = -0.03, 18.2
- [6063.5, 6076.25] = -0.04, 18.6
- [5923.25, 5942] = -0.09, 18.6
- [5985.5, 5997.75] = -0.04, 18.1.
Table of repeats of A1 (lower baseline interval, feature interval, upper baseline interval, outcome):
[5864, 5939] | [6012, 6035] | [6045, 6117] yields 0.3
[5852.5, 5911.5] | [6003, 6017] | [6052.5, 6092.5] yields 0.9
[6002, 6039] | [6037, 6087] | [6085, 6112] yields -1.4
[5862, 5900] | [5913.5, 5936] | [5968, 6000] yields -1.4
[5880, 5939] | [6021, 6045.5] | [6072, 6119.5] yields -0.6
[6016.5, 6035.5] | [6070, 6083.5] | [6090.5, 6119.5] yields -0.3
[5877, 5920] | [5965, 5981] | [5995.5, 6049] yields -0.9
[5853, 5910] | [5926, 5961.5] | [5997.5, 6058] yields -1.5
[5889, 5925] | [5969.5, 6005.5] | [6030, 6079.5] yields -0.6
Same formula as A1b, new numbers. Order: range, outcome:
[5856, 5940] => 20.65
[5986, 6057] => 21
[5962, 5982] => 20.46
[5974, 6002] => 19.04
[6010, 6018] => 18.06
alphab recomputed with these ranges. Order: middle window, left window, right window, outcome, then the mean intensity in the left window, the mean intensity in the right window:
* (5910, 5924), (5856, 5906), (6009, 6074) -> -0.2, 17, 18.1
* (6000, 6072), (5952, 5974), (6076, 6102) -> 1.4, 18.1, 18.5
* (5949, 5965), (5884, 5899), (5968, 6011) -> -0.8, 15.2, 17.7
